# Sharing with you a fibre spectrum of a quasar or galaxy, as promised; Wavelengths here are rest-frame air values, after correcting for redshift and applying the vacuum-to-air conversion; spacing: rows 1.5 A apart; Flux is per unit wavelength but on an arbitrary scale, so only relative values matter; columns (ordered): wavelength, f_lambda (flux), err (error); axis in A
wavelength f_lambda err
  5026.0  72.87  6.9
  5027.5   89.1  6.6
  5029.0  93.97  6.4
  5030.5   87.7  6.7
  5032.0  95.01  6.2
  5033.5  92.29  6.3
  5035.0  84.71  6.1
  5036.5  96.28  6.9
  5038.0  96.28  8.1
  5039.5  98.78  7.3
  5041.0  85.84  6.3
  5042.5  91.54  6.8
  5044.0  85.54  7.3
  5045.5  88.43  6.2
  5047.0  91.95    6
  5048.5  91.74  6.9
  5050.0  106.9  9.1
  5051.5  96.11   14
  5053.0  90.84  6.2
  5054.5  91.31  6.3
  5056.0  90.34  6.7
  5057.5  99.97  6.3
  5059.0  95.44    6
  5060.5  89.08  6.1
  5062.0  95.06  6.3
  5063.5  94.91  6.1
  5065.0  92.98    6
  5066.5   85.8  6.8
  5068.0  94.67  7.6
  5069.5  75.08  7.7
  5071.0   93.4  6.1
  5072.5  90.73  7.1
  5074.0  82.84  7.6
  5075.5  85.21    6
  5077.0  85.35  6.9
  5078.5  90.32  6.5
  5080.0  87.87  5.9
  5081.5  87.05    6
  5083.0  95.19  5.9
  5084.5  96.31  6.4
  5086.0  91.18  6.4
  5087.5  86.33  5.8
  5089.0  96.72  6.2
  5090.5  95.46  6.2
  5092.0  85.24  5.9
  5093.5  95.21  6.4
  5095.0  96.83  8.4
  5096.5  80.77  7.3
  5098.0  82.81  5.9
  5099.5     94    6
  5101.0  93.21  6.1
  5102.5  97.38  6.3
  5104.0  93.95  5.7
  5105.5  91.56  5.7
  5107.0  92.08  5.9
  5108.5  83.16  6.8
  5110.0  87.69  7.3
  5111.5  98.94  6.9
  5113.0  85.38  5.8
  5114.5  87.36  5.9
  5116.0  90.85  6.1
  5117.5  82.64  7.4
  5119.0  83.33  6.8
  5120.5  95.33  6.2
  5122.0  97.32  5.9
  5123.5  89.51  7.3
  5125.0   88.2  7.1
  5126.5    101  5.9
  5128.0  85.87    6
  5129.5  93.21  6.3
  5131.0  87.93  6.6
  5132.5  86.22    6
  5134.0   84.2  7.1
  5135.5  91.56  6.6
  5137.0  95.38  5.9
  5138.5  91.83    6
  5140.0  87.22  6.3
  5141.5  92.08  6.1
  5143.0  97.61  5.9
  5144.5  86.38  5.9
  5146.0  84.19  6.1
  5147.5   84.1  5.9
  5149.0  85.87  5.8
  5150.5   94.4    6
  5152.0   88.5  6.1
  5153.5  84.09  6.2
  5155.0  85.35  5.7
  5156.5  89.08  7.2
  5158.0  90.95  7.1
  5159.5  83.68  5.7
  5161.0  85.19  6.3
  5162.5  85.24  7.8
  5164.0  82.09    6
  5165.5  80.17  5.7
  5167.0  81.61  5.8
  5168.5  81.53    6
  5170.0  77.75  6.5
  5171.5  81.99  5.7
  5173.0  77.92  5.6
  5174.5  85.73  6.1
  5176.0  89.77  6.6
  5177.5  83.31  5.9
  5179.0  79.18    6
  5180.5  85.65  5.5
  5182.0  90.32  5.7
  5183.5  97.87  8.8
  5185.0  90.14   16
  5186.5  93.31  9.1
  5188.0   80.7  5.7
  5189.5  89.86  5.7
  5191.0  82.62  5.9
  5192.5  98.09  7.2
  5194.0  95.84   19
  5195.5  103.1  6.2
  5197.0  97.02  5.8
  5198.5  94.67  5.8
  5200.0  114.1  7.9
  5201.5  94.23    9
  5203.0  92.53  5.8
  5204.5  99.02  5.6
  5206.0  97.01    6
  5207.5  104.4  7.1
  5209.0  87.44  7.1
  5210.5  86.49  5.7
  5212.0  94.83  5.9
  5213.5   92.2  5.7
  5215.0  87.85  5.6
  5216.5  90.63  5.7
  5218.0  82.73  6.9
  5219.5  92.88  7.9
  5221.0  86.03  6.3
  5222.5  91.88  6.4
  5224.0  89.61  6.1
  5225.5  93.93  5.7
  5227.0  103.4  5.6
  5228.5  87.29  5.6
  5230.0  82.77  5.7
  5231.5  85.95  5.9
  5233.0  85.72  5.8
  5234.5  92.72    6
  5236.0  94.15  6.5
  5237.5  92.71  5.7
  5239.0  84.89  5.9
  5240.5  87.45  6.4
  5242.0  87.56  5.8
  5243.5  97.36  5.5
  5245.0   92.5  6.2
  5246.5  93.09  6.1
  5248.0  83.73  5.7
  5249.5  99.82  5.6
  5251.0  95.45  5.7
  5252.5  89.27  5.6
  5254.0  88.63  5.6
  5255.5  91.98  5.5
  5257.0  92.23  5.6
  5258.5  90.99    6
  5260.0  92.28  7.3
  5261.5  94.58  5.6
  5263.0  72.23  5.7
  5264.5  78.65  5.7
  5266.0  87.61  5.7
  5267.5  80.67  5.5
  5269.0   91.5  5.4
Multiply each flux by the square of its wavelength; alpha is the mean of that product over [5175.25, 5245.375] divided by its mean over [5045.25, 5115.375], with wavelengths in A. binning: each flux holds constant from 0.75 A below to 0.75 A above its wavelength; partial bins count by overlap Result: 1.06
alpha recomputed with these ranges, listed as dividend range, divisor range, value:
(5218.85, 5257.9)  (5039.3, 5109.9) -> 1.06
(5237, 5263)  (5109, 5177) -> 1.08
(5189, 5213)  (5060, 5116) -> 1.11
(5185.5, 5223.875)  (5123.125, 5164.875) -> 1.08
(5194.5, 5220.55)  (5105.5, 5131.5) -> 1.09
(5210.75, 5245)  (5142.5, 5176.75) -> 1.09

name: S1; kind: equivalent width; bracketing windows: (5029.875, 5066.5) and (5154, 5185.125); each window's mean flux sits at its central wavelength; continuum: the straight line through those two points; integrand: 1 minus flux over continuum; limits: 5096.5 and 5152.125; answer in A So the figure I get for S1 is -1.4 A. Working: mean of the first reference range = 92.7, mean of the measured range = 90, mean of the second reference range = 84.9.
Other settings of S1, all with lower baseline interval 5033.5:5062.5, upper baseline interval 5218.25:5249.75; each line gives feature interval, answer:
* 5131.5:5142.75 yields 0.2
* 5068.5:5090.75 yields 0.8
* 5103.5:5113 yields 0.1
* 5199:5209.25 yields -0.9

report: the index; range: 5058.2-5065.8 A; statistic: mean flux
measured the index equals 93.5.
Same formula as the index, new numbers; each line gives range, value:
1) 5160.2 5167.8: 82.9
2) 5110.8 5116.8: 90.5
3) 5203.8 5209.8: 96.9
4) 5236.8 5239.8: 88.7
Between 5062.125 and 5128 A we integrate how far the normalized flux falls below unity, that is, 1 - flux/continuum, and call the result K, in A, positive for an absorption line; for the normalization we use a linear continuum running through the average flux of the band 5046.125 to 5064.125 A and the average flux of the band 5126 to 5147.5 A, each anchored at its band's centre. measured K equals 1.4 A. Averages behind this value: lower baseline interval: 94.4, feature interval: 90.3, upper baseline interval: 90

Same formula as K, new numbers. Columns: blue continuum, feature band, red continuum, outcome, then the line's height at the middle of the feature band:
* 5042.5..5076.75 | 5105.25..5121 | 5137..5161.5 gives 0.1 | 89.5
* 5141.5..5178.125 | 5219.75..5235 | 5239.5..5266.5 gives -0.2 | 88.5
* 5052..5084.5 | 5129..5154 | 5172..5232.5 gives 0.5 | 90.8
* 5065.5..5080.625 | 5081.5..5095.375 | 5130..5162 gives -0.8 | 87.5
